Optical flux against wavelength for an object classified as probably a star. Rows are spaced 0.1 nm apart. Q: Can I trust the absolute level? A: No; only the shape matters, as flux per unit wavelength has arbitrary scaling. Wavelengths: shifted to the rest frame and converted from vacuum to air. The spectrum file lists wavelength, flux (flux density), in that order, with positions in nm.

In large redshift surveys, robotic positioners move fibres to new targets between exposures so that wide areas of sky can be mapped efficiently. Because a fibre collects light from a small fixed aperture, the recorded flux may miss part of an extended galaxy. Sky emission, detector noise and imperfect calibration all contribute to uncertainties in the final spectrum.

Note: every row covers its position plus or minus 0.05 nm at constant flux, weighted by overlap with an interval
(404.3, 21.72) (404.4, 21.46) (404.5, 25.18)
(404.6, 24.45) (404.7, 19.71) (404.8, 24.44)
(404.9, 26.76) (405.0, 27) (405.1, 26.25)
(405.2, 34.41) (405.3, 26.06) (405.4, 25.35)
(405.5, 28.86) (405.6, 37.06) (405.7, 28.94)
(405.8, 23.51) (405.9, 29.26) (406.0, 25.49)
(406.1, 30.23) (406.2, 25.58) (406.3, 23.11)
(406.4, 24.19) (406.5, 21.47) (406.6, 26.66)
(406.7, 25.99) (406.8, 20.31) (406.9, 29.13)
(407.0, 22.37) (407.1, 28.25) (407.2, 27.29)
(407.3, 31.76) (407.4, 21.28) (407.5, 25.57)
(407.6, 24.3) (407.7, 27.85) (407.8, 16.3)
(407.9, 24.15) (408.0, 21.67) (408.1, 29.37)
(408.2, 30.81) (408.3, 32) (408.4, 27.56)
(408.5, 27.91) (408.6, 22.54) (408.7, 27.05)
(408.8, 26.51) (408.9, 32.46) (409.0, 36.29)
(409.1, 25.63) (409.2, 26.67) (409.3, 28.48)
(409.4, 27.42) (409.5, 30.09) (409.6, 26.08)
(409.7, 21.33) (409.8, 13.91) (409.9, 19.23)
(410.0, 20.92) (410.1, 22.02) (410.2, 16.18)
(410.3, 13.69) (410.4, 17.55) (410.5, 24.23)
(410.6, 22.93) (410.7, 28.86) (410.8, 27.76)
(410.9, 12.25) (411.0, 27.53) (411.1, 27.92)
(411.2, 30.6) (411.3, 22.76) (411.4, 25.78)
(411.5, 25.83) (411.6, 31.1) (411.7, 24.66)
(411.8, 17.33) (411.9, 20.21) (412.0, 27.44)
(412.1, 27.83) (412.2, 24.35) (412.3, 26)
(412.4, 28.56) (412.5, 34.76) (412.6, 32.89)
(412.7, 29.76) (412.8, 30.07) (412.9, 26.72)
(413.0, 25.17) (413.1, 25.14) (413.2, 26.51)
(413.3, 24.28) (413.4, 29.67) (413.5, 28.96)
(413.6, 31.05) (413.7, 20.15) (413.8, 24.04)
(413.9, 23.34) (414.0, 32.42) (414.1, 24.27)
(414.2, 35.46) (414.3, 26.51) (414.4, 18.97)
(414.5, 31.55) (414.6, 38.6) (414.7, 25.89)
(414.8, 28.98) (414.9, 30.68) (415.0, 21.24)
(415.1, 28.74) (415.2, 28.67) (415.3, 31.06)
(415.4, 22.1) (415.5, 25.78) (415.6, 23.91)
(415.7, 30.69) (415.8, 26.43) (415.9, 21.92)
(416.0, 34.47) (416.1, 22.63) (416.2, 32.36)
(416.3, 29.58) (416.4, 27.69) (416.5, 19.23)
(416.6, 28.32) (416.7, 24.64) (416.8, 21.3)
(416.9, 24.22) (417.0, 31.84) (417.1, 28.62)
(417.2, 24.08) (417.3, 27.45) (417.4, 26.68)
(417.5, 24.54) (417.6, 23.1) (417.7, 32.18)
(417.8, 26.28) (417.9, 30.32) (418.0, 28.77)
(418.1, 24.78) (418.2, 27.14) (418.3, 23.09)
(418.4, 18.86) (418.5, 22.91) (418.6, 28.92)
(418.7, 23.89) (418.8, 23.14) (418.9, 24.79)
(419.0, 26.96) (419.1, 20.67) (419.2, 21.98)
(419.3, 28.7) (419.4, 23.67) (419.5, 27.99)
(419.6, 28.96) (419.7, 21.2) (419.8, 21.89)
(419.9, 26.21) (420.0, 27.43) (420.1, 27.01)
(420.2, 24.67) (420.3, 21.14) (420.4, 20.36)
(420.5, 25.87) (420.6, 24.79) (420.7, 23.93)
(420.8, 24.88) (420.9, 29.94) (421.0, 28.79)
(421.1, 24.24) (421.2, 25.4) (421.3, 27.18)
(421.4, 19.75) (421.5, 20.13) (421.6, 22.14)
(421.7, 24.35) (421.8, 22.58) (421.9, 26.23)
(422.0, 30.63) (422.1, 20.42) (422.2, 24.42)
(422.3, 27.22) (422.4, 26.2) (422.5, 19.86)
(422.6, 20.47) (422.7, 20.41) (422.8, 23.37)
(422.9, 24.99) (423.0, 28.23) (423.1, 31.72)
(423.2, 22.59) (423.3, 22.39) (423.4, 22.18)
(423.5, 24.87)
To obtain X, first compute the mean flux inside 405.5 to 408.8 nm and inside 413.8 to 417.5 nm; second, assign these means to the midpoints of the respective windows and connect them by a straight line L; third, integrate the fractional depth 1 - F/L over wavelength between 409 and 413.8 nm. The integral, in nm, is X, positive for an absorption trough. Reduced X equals 0.28 nm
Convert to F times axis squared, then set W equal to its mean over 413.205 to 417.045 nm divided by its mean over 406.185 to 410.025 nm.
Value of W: 1.09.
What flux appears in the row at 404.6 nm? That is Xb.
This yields 24.45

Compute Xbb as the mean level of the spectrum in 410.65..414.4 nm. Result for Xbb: 26.6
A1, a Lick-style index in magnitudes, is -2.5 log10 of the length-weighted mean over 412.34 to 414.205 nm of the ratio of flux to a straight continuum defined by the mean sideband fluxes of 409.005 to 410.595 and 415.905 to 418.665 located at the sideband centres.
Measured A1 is -0.15 mag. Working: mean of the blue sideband 22.6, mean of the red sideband 26.4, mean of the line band 27.9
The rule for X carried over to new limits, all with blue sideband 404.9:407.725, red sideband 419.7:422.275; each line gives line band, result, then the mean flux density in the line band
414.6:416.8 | -0.15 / 27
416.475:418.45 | -0.06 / 25.9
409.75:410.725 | 0.24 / 19.7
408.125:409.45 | -0.11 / 28.6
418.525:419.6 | -0.02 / 25.2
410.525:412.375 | 0.06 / 25.1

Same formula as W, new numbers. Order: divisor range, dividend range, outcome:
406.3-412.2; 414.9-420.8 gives 1.08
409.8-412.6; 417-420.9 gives 1.10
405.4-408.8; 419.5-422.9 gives 0.99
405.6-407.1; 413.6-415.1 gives 1.10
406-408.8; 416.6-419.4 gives 1.05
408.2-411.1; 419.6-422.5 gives 1.06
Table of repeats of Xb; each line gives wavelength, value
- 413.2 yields 26.51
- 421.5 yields 20.13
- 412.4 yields 28.56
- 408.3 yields 32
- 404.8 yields 24.44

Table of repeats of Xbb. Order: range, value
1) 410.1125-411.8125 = 23.5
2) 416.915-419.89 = 25.6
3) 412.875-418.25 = 27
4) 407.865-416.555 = 26.3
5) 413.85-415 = 28.5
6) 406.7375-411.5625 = 25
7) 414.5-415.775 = 28.1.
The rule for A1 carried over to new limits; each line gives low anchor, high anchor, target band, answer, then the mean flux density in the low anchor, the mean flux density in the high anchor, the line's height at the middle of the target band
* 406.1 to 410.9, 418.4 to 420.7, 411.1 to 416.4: -0.107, 24.9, 24.5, 24.7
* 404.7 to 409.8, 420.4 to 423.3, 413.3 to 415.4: -0.089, 26.6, 24.6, 25.6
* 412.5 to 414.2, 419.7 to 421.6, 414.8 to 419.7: -0.008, 27.6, 24.5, 25.9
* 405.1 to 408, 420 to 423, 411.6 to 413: -0.066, 26.2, 24.3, 25.4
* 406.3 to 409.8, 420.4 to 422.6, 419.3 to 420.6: -0.007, 26.1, 24.5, 24.7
